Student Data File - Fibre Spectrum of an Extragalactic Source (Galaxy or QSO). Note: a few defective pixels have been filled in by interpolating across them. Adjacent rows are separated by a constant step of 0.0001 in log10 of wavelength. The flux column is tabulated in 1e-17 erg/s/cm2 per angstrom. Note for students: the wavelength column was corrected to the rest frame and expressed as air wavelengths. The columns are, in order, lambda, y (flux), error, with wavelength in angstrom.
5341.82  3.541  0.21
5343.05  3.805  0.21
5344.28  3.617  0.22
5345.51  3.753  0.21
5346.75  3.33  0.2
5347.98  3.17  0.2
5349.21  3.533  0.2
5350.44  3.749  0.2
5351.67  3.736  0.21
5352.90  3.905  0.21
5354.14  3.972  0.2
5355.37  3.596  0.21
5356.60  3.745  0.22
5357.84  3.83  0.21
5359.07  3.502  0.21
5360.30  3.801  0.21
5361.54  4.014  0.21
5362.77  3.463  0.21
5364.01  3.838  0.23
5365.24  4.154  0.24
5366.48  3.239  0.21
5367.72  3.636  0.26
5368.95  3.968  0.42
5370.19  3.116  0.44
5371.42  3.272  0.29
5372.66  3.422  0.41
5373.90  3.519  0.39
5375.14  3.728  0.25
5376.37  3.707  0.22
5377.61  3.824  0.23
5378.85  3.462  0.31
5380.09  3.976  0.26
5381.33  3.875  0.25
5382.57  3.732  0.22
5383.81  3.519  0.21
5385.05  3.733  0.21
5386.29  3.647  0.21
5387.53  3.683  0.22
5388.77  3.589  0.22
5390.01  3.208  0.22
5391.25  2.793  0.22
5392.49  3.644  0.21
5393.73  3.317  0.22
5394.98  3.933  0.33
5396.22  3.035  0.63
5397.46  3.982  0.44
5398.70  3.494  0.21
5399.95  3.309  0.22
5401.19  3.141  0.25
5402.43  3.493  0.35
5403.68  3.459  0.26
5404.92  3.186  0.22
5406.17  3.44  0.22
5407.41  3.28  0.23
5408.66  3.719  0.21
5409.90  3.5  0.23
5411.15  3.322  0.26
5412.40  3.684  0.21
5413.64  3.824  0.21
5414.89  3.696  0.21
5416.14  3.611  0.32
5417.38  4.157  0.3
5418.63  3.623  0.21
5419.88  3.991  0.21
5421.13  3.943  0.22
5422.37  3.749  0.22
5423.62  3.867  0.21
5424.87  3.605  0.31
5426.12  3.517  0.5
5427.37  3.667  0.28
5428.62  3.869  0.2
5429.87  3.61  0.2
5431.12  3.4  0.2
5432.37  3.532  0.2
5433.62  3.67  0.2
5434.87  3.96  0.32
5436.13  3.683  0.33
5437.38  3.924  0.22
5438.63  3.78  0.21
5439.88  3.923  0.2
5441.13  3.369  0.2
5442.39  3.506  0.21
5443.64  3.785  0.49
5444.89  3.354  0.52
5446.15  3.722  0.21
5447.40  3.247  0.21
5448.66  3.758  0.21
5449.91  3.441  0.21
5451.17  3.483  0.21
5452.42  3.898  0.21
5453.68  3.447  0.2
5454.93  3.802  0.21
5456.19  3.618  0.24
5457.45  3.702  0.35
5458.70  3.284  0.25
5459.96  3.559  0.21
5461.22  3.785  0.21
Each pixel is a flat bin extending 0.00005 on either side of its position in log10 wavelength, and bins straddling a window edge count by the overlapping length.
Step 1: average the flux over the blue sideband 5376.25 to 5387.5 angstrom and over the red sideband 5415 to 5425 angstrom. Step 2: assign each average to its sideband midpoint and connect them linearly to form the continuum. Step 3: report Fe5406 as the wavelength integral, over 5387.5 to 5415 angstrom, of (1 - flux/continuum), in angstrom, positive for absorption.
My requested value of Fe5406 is 2.3 angstrom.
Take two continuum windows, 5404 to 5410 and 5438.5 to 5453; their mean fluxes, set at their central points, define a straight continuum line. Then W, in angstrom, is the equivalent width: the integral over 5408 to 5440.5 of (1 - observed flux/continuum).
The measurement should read -2.06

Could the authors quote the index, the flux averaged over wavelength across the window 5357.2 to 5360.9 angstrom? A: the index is 3.71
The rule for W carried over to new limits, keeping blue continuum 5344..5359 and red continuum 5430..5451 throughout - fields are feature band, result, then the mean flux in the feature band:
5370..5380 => 0.3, 3.55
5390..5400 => 0.6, 3.43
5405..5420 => 0.0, 3.62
